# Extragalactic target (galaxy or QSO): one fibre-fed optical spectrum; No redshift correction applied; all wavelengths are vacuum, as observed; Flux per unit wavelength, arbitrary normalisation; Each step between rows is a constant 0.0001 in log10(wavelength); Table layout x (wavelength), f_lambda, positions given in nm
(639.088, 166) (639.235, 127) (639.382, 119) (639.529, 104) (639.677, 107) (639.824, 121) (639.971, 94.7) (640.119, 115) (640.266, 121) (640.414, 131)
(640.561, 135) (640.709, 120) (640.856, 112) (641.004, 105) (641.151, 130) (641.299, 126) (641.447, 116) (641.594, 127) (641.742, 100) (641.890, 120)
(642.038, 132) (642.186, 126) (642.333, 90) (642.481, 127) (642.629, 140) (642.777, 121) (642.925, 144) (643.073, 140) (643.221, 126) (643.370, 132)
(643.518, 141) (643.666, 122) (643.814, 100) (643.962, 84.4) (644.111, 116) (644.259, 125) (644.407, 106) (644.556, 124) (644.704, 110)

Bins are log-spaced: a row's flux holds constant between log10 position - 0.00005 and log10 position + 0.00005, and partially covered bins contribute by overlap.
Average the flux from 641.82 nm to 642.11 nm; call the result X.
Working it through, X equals 126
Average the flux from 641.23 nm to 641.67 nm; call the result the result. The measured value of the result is 123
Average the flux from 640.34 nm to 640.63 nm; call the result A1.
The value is 133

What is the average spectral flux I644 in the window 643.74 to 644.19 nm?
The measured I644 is 100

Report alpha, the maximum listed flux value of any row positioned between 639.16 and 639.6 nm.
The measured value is 127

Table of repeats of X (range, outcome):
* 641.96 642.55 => 119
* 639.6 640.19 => 109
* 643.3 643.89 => 124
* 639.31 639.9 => 113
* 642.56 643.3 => 134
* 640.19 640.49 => 126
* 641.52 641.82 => 114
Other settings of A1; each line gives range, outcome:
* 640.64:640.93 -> 116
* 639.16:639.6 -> 117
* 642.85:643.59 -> 136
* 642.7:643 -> 133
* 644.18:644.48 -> 116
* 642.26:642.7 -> 119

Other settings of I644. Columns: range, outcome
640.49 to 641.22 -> 120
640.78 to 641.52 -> 118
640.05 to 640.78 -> 124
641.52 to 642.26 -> 121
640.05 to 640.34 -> 118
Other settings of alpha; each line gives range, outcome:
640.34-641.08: 135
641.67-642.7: 140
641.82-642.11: 132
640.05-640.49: 131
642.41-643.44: 144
